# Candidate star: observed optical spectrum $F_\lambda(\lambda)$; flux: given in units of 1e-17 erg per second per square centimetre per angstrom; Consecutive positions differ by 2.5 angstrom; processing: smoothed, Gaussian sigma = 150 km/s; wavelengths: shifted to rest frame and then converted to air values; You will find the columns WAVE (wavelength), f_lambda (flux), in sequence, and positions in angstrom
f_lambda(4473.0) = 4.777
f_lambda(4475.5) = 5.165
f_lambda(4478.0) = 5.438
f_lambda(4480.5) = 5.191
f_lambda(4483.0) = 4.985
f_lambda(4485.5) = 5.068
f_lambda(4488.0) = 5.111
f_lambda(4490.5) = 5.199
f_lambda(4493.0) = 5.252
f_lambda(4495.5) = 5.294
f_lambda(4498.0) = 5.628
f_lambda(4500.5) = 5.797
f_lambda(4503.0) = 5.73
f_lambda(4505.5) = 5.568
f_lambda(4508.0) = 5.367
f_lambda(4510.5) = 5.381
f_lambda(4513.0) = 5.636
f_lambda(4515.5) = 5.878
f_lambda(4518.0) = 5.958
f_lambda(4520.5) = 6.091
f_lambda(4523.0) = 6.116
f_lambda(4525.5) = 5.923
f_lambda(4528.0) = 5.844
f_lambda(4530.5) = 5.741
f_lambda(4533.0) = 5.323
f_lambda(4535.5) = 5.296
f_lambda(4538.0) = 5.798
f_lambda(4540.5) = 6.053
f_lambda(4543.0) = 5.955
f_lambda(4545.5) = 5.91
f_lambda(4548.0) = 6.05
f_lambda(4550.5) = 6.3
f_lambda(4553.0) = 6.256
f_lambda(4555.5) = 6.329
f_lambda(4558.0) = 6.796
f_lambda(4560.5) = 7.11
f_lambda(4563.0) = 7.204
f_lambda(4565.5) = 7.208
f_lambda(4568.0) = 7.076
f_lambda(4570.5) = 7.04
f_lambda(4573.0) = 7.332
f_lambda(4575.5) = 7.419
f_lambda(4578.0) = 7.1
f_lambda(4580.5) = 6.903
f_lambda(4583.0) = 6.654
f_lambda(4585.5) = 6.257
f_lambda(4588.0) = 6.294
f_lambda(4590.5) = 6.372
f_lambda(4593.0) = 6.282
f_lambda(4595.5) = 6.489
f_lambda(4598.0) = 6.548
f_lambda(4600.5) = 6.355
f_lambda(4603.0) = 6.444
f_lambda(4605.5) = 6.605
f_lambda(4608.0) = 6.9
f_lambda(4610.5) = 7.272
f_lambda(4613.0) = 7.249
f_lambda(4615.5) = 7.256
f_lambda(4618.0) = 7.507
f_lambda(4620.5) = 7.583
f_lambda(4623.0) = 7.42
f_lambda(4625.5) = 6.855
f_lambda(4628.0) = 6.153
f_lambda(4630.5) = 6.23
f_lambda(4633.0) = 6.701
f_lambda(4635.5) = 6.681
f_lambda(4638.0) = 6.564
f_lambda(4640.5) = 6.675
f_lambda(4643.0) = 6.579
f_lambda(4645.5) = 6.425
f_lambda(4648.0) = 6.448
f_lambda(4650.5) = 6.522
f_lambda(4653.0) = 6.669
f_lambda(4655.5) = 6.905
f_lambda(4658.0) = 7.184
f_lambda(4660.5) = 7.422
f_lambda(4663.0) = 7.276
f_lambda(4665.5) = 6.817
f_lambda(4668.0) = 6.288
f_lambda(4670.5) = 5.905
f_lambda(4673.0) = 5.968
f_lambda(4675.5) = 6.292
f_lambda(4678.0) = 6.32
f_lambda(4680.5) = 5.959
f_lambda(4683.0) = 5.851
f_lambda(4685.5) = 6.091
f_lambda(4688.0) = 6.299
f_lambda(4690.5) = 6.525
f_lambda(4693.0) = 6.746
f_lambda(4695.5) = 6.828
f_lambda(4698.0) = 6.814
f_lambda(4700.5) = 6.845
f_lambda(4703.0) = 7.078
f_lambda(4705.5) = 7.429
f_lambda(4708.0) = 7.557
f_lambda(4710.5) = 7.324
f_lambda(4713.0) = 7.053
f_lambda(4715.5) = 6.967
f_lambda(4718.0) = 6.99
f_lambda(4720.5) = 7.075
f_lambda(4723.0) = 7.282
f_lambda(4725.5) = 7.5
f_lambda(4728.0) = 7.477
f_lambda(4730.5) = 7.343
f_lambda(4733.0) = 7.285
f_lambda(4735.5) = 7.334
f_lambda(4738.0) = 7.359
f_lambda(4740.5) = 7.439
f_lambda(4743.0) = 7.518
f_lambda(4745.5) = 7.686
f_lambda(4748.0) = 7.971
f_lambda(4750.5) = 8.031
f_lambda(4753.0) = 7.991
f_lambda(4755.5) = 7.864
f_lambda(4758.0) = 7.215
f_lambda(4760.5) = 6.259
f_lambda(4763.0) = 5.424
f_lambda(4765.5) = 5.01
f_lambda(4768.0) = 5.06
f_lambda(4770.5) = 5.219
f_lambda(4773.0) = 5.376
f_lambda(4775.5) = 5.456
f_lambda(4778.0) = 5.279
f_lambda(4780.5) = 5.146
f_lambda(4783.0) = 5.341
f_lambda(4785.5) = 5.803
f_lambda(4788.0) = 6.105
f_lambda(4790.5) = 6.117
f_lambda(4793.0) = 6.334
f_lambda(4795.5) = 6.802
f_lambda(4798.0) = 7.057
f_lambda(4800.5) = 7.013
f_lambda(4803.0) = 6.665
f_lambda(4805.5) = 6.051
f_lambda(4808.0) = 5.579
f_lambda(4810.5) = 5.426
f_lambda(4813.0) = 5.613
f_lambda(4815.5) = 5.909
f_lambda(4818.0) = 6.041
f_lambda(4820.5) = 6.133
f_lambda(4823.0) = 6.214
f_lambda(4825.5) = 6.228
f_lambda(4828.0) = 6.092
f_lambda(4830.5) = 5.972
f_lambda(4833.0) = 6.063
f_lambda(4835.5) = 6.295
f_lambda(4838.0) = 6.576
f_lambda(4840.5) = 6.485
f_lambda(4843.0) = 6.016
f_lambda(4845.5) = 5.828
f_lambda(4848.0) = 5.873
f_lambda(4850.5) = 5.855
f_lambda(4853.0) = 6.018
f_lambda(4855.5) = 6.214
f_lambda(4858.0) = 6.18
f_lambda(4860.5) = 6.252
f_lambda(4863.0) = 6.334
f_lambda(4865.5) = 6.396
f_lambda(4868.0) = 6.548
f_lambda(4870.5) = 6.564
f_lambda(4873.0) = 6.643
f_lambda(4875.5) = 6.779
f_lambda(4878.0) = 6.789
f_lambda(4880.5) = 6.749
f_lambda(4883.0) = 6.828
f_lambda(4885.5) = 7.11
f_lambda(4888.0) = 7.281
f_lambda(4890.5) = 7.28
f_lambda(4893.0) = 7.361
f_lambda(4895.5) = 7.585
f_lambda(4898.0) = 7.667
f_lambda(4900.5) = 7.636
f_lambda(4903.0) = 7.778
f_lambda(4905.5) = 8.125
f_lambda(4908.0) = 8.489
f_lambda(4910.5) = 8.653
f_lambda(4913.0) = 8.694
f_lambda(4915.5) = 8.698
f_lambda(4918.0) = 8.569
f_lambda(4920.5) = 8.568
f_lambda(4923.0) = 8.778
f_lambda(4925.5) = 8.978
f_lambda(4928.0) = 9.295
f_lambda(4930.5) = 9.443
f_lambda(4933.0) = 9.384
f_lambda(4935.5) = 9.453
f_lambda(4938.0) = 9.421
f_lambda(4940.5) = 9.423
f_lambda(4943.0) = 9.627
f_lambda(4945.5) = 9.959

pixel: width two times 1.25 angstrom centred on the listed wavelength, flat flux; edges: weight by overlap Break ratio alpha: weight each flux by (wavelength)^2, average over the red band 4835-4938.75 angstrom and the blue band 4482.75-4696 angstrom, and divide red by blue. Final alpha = 1.32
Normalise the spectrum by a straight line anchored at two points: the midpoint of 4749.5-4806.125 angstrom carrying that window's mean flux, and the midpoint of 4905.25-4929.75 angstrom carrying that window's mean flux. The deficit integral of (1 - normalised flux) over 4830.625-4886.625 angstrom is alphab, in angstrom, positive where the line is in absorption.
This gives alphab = 9.40 angstrom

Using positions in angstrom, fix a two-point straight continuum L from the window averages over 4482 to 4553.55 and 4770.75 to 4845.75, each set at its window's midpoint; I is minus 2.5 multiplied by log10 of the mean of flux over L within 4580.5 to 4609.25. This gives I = -0.13 mag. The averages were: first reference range 5.67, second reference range 6.03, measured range 6.49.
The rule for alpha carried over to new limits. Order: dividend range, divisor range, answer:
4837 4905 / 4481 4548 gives 1.39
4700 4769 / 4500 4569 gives 1.28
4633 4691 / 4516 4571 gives 1.10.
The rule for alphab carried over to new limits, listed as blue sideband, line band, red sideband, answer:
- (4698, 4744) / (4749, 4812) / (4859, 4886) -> 7.7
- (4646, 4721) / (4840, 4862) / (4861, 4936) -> 4.3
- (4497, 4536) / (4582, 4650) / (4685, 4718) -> -3.6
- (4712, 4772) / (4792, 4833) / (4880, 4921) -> 6.6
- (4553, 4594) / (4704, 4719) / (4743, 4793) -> -1.9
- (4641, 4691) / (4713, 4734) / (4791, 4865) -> -2.8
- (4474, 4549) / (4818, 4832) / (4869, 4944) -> 2.7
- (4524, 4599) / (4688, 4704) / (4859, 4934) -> 0.4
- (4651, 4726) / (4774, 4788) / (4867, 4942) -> 3.5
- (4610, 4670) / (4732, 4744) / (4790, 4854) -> -1.7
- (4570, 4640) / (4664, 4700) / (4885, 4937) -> 4.2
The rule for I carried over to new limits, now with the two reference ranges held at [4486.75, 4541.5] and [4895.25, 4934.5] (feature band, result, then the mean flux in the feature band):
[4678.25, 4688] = 0.14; 6.05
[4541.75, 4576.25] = -0.13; 6.7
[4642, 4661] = -0.02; 6.75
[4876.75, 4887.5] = 0.20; 6.9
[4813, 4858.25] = 0.29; 6.1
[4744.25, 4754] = -0.08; 7.92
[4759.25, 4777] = 0.35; 5.4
